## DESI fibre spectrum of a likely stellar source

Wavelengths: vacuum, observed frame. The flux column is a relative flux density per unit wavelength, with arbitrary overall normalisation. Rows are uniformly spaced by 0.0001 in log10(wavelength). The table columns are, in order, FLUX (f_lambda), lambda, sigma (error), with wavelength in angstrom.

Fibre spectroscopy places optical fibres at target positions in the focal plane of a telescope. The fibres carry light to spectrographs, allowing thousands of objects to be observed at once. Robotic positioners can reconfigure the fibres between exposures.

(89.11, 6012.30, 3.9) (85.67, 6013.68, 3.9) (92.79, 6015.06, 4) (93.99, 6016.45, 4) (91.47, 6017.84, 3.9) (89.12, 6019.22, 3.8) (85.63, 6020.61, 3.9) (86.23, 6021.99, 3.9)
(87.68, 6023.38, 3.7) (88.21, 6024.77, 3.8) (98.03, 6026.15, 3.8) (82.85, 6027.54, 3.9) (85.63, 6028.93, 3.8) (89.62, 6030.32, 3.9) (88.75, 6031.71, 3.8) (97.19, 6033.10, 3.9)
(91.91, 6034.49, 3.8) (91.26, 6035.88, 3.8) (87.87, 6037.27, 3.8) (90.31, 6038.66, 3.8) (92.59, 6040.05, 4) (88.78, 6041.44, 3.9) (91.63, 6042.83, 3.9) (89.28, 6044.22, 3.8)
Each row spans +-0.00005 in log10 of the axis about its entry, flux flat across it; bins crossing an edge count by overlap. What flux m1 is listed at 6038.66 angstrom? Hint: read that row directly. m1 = 90.31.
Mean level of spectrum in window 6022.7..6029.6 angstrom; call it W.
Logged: 88.5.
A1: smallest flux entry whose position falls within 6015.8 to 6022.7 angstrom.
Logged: 85.63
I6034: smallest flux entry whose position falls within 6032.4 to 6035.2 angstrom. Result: 91.91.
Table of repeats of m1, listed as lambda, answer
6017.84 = 91.47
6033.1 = 97.19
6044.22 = 89.28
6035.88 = 91.26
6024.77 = 88.21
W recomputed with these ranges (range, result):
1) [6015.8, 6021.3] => 90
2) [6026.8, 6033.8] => 88.8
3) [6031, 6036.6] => 92.2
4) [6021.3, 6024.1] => 86.9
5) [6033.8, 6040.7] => 90.8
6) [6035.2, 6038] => 89.6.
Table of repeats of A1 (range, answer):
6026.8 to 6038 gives 82.85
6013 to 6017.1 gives 85.67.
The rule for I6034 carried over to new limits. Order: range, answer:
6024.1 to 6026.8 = 88.21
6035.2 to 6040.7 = 87.87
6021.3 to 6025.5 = 86.23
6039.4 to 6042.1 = 88.78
